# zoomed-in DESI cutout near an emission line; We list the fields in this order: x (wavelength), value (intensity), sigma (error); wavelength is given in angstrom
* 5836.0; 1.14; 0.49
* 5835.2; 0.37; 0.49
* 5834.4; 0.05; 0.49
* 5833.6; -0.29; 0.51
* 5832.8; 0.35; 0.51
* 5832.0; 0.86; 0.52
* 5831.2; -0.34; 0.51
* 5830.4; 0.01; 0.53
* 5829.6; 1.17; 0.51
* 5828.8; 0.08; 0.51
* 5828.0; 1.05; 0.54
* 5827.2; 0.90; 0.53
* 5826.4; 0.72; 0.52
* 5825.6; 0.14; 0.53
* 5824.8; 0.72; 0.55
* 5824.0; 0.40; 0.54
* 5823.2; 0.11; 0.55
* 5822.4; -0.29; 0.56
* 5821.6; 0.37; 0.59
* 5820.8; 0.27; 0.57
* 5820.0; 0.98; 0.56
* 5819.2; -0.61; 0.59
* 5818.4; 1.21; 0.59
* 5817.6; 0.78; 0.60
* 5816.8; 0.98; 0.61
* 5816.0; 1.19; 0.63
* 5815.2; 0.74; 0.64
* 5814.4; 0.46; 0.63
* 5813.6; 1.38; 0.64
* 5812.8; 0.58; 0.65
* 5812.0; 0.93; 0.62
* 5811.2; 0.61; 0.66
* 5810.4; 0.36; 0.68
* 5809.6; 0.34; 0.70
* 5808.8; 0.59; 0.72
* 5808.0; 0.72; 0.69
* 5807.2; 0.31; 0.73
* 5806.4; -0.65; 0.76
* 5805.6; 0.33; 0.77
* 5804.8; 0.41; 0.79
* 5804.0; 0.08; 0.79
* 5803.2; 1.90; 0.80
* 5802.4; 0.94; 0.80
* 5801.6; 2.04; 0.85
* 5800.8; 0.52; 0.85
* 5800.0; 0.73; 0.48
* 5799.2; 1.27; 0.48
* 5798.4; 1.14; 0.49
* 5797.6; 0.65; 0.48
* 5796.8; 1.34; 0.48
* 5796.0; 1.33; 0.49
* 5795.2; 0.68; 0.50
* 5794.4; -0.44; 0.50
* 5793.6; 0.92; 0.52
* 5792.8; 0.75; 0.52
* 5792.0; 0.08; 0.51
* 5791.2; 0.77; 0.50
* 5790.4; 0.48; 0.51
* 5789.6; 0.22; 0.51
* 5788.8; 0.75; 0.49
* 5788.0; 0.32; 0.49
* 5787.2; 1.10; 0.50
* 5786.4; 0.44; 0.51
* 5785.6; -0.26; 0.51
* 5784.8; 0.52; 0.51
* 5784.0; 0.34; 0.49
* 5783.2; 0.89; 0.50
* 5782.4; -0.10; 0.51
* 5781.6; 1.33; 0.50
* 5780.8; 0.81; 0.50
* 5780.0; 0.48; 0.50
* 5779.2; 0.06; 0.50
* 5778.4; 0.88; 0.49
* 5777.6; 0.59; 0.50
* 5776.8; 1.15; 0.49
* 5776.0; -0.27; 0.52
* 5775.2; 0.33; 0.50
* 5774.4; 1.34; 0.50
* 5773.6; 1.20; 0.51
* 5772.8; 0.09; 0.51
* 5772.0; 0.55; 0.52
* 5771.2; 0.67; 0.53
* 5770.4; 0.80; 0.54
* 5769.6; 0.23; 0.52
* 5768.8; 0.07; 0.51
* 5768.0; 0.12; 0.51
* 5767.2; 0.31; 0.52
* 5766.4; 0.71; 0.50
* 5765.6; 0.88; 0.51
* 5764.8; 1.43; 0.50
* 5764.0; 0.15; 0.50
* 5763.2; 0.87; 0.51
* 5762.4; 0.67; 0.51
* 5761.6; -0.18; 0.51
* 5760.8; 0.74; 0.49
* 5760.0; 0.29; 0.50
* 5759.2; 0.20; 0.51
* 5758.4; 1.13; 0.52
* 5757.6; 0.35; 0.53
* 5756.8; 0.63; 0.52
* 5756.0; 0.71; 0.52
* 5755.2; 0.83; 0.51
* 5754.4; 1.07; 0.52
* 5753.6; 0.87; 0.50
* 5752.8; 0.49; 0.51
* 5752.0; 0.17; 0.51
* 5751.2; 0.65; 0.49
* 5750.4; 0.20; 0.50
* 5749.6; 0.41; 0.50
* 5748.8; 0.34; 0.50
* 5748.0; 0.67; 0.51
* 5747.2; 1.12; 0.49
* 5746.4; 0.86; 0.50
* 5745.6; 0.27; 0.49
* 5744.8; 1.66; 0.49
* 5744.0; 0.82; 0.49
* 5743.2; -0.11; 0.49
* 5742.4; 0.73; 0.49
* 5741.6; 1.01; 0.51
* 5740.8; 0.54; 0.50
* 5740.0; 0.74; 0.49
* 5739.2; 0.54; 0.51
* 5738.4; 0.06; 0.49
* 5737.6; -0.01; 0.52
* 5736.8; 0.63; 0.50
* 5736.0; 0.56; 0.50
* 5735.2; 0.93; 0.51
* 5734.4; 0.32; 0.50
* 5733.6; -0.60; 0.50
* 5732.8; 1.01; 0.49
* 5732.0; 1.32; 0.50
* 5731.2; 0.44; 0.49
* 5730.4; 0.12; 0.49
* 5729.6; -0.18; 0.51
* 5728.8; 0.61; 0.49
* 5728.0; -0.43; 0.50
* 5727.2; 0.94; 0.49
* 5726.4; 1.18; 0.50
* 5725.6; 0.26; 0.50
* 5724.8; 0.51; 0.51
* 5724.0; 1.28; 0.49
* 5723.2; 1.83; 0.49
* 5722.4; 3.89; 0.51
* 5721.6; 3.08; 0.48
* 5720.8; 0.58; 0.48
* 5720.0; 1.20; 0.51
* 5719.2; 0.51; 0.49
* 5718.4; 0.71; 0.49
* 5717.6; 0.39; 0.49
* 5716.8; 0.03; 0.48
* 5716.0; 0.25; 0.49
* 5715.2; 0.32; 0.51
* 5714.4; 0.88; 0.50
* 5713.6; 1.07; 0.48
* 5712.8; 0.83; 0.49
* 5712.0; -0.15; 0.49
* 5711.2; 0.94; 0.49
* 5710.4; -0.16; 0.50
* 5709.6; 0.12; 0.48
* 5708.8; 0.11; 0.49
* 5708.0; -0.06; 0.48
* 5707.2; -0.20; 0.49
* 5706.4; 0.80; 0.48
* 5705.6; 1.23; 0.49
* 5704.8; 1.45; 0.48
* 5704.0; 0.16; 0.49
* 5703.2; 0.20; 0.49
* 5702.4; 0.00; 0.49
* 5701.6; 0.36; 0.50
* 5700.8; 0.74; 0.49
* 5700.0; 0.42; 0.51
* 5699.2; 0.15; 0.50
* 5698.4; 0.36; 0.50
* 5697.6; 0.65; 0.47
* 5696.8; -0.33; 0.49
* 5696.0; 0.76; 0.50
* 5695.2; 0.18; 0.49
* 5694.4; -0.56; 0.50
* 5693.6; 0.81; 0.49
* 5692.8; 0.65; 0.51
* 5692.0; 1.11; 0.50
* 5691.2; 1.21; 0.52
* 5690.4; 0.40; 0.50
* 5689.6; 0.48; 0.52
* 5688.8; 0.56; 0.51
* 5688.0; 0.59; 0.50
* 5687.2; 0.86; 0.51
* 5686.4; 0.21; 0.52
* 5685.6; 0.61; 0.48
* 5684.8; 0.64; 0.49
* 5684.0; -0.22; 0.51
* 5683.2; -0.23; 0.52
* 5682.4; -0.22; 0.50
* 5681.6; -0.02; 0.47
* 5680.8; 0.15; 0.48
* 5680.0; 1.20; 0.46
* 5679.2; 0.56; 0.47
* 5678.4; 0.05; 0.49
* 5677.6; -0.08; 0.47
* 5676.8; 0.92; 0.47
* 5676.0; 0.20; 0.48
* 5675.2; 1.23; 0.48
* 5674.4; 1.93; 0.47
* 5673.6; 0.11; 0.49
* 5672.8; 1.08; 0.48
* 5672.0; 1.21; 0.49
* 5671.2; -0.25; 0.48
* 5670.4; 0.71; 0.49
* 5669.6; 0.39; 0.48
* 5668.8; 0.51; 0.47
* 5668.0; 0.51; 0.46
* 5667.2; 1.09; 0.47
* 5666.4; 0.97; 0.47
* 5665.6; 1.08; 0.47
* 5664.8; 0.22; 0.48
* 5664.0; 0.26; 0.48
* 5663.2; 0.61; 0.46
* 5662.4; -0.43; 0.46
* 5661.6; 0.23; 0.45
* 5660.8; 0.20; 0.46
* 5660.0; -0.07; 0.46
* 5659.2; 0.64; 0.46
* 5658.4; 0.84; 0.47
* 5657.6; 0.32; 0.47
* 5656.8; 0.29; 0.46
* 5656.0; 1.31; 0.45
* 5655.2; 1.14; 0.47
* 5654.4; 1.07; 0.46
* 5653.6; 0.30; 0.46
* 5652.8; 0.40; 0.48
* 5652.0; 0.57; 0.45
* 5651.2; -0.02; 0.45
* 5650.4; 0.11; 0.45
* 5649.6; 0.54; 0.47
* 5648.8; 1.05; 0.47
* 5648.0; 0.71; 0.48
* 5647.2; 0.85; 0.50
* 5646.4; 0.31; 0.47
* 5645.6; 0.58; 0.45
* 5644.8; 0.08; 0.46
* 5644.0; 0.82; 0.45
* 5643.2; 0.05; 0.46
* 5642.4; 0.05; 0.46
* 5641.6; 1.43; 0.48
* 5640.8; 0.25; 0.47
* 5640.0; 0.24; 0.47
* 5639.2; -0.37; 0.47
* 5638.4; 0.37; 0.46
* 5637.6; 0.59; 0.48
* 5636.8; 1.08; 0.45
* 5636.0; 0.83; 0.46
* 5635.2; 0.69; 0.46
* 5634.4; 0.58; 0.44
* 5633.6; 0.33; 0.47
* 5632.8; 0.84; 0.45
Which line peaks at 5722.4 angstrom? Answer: H-beta 4861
